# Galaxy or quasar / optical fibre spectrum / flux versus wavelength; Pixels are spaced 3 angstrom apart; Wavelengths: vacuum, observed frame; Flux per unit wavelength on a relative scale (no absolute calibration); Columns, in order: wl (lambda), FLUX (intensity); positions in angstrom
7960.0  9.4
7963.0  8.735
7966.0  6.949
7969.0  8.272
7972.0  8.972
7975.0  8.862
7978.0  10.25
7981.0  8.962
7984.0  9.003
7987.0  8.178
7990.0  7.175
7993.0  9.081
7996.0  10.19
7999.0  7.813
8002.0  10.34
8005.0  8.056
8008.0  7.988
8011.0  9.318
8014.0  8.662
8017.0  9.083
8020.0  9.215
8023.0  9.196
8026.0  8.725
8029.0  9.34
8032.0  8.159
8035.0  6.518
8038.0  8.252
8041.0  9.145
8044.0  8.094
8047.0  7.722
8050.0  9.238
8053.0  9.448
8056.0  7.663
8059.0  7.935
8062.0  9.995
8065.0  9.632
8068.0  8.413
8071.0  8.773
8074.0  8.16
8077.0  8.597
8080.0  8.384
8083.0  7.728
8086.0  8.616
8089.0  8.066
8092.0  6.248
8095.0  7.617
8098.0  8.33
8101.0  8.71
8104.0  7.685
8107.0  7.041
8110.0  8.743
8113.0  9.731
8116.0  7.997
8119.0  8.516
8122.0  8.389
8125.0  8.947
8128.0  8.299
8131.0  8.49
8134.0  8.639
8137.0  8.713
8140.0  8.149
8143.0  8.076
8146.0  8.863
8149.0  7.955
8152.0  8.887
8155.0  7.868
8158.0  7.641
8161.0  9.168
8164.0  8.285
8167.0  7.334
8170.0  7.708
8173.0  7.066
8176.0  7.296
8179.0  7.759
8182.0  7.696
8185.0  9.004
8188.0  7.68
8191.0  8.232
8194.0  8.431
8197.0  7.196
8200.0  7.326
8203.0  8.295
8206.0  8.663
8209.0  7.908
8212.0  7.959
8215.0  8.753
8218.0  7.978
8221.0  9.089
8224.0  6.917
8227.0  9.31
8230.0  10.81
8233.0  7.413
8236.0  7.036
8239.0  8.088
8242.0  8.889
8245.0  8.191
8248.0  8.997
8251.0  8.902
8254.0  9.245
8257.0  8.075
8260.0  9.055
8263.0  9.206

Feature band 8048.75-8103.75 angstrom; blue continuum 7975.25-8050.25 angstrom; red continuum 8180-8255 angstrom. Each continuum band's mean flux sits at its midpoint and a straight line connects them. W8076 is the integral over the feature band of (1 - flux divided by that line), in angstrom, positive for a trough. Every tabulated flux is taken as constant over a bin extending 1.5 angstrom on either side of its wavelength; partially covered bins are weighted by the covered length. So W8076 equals 1.17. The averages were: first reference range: 8.7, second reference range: 8.31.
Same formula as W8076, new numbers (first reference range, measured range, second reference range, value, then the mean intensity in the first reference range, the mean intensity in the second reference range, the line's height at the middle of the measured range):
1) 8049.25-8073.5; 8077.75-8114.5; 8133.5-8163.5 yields 2.4 angstrom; 8.85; 8.38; 8.66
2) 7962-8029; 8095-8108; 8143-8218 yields 0.7 angstrom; 8.79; 8.04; 8.36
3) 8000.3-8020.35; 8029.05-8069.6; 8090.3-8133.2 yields 0.6 angstrom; 8.93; 8.2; 8.65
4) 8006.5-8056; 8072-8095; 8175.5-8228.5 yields 1.3 angstrom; 8.6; 8.1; 8.45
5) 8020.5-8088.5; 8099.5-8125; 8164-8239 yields -0.1 angstrom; 8.54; 8.04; 8.34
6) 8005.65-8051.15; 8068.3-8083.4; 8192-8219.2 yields 0.1 angstrom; 8.56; 8.06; 8.43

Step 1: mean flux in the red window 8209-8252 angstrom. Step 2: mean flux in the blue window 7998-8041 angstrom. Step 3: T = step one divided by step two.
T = 1.0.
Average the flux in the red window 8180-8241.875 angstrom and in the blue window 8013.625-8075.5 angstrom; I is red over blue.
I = 0.95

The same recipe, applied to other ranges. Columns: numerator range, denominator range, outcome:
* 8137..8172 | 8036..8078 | 0.95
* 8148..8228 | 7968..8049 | 0.93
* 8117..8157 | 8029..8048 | 1.04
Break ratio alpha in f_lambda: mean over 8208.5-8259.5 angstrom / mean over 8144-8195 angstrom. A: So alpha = 1.1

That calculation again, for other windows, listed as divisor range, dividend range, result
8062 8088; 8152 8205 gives 0.92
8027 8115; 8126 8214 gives 0.97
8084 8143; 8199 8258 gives 1.02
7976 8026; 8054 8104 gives 0.93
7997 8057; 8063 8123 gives 0.96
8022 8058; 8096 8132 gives 0.99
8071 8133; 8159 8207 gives 0.96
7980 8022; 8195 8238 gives 0.93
